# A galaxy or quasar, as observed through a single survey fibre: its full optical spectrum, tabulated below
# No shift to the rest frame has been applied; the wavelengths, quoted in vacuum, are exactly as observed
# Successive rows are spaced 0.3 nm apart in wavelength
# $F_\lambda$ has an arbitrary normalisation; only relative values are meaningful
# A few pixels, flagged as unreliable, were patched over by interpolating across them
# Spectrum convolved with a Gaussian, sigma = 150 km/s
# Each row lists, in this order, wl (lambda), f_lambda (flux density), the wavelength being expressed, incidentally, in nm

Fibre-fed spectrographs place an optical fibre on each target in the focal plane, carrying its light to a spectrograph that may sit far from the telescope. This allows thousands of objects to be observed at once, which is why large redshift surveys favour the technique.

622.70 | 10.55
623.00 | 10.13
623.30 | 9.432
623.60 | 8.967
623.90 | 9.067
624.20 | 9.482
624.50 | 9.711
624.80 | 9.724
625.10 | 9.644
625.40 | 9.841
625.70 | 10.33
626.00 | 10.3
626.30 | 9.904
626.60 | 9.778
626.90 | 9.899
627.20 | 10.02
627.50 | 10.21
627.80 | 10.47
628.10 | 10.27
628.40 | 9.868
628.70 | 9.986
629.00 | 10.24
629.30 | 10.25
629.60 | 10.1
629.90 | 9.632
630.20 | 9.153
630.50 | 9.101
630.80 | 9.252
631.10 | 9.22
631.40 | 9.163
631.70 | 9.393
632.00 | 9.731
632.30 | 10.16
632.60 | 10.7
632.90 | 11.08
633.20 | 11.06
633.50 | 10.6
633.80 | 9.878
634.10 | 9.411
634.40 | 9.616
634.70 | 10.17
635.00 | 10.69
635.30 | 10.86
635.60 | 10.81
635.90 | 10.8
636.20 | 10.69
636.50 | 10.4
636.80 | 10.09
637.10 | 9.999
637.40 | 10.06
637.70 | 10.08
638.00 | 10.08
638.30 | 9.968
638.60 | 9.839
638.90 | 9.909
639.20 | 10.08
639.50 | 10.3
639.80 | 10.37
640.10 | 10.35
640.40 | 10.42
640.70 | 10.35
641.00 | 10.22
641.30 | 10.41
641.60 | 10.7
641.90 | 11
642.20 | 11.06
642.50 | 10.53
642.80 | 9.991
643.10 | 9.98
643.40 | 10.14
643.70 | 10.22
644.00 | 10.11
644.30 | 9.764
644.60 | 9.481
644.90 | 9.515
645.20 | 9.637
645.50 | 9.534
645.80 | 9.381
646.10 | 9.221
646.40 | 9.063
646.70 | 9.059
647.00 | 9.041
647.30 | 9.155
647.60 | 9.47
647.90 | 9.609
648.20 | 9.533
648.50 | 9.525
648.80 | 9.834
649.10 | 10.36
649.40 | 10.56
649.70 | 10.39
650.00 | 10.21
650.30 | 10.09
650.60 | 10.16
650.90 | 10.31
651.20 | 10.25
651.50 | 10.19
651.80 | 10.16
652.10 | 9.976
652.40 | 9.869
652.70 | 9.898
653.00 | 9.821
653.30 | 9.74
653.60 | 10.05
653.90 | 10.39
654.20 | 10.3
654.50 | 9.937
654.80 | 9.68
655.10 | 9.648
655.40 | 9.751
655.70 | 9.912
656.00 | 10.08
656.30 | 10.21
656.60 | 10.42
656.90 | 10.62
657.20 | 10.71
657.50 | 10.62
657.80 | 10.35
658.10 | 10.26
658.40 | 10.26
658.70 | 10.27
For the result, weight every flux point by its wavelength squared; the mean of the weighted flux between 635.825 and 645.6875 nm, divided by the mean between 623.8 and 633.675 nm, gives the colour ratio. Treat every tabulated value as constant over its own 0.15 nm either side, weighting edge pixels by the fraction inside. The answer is 1.1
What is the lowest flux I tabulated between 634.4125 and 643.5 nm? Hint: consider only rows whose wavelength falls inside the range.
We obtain 9.839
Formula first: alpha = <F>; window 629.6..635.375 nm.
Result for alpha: 9.93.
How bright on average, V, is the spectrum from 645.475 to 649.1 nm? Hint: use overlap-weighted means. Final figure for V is 9.4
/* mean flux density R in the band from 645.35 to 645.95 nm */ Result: 9.46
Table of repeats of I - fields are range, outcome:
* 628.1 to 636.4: 9.101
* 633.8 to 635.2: 9.411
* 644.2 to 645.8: 9.381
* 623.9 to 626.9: 9.482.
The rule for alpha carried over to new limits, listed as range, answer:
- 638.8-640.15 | 10.2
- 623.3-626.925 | 9.7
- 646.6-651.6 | 9.87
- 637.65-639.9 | 10.1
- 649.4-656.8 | 10.1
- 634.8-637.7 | 10.5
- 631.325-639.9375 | 10.2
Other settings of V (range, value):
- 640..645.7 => 10.2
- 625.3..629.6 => 10.1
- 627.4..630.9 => 9.88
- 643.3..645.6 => 9.8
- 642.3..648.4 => 9.63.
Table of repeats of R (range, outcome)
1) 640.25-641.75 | 10.4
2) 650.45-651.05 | 10.2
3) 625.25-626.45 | 10.1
